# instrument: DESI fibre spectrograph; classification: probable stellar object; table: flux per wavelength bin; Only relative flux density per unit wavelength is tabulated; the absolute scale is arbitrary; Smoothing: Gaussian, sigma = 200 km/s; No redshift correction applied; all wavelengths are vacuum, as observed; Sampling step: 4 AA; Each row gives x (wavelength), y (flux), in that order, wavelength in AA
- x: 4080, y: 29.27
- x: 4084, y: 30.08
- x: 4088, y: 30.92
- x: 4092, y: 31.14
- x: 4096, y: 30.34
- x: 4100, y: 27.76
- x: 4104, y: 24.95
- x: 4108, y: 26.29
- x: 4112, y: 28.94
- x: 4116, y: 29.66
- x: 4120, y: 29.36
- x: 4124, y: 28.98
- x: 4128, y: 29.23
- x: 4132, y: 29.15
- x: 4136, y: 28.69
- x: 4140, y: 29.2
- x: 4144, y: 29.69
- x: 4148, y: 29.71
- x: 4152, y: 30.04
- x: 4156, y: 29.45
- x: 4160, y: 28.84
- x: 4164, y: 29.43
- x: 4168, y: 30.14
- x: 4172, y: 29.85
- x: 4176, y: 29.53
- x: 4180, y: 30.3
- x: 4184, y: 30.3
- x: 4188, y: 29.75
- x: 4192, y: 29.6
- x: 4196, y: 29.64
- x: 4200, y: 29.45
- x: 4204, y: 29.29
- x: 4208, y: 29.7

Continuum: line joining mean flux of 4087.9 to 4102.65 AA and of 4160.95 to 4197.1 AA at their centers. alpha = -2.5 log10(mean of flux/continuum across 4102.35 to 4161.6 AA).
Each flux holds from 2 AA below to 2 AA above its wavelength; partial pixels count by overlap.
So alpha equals 0.034 mag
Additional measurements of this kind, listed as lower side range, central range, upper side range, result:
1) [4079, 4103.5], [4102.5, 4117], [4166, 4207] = 0.09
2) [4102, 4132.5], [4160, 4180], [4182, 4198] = -0.01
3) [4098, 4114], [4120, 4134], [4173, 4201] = -0.06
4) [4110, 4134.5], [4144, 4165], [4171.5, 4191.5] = 0.00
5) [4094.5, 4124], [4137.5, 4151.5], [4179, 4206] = -0.03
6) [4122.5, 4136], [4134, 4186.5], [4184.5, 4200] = -0.01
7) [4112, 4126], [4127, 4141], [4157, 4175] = 0.01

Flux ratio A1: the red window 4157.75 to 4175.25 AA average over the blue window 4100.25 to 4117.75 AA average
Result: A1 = 1.08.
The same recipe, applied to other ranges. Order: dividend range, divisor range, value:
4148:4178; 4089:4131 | 1.03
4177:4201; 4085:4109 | 1.04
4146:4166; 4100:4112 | 1.11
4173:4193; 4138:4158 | 1.01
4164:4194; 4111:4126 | 1.02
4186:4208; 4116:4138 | 1.01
